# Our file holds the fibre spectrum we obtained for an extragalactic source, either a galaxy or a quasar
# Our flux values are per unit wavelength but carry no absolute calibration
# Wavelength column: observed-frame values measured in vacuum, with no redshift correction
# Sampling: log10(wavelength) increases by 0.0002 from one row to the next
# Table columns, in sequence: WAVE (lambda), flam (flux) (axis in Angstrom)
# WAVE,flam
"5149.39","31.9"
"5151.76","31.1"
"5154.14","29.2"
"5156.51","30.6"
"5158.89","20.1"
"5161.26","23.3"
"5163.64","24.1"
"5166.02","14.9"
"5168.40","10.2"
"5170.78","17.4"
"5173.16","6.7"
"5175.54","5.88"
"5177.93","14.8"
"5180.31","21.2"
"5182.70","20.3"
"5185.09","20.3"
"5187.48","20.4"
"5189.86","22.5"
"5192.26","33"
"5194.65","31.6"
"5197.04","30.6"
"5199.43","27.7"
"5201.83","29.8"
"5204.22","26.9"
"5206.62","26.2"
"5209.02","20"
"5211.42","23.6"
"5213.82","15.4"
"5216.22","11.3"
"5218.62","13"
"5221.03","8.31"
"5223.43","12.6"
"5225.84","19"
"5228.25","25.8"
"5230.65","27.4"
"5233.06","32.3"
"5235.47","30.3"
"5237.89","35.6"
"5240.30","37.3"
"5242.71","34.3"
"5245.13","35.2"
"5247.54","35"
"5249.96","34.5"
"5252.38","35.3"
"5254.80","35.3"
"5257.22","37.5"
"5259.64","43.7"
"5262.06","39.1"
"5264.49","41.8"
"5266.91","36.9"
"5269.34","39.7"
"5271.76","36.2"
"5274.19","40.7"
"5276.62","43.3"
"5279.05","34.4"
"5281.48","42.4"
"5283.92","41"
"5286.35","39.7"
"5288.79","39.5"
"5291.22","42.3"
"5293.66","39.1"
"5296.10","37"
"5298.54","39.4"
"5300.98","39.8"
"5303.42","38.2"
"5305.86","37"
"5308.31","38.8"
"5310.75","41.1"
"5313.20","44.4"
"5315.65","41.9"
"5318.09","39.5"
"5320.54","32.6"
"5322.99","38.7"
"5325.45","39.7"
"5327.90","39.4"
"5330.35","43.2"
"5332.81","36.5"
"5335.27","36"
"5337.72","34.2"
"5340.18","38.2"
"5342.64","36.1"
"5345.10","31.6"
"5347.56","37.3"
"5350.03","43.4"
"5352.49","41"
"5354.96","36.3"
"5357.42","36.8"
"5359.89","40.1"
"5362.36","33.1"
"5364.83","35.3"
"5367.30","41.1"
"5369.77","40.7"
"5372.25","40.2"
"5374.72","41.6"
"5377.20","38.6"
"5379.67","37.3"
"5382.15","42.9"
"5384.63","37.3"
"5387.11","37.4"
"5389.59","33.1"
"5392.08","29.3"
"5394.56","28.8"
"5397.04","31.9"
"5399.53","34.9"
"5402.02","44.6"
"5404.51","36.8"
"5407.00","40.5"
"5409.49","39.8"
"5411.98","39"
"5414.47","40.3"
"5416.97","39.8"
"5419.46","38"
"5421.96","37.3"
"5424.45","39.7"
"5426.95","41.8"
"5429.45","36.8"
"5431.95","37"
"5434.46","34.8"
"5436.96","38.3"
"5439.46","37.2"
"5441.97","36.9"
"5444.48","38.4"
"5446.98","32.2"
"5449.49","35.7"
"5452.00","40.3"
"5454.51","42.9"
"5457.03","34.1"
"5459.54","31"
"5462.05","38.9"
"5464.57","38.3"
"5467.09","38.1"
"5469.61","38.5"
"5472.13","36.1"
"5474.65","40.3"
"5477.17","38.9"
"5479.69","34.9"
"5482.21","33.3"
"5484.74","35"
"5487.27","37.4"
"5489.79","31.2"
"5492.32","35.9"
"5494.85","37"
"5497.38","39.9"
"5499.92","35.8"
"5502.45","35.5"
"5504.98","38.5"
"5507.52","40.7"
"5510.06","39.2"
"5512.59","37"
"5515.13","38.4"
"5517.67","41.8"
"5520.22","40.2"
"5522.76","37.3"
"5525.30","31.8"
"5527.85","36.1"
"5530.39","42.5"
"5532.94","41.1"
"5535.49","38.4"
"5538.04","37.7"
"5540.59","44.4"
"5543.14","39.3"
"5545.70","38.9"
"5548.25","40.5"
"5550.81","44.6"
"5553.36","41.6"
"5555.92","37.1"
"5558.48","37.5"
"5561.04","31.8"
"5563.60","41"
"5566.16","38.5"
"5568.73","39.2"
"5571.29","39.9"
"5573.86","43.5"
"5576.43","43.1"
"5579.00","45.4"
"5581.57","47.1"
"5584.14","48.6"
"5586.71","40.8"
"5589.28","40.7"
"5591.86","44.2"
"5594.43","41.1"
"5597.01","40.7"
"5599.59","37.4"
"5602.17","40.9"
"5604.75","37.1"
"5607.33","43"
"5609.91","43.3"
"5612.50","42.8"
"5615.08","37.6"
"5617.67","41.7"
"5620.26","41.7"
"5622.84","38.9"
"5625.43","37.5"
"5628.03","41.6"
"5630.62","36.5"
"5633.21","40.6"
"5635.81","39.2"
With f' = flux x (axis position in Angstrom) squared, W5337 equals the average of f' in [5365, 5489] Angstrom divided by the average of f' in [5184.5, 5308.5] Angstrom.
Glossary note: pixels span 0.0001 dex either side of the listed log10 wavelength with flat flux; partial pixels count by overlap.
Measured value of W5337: 1.25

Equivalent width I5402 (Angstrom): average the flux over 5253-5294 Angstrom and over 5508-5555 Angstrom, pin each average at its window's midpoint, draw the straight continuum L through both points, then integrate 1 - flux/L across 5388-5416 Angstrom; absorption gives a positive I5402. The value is 2.3 Angstrom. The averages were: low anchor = 39.5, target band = 36.3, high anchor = 39.5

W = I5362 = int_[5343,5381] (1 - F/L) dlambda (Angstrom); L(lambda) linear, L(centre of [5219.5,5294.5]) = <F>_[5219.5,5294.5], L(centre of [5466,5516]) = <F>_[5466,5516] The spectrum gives -2.7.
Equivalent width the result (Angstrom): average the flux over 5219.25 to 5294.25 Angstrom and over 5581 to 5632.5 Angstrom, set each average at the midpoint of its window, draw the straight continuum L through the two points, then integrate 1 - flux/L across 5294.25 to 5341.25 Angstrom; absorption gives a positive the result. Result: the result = -4.0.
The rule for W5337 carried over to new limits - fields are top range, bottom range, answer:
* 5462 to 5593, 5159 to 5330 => 1.42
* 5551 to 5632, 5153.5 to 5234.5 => 2.24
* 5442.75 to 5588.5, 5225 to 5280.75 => 1.20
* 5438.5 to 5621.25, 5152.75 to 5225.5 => 2.18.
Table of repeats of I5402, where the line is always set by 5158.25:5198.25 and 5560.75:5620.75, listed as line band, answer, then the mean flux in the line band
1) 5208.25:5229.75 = 5.23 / 16.6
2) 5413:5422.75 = -1.97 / 38.9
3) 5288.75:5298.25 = -4.99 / 39.5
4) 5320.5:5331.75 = -4.78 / 39.3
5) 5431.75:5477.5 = -3.89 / 37.2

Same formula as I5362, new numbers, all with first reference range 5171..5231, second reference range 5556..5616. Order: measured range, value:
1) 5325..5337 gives -5.0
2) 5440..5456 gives -1.9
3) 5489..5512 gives -0.5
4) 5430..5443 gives -1.5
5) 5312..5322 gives -4.9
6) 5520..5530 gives 0.3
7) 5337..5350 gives -3.8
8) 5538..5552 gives -0.8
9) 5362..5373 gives -3.4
